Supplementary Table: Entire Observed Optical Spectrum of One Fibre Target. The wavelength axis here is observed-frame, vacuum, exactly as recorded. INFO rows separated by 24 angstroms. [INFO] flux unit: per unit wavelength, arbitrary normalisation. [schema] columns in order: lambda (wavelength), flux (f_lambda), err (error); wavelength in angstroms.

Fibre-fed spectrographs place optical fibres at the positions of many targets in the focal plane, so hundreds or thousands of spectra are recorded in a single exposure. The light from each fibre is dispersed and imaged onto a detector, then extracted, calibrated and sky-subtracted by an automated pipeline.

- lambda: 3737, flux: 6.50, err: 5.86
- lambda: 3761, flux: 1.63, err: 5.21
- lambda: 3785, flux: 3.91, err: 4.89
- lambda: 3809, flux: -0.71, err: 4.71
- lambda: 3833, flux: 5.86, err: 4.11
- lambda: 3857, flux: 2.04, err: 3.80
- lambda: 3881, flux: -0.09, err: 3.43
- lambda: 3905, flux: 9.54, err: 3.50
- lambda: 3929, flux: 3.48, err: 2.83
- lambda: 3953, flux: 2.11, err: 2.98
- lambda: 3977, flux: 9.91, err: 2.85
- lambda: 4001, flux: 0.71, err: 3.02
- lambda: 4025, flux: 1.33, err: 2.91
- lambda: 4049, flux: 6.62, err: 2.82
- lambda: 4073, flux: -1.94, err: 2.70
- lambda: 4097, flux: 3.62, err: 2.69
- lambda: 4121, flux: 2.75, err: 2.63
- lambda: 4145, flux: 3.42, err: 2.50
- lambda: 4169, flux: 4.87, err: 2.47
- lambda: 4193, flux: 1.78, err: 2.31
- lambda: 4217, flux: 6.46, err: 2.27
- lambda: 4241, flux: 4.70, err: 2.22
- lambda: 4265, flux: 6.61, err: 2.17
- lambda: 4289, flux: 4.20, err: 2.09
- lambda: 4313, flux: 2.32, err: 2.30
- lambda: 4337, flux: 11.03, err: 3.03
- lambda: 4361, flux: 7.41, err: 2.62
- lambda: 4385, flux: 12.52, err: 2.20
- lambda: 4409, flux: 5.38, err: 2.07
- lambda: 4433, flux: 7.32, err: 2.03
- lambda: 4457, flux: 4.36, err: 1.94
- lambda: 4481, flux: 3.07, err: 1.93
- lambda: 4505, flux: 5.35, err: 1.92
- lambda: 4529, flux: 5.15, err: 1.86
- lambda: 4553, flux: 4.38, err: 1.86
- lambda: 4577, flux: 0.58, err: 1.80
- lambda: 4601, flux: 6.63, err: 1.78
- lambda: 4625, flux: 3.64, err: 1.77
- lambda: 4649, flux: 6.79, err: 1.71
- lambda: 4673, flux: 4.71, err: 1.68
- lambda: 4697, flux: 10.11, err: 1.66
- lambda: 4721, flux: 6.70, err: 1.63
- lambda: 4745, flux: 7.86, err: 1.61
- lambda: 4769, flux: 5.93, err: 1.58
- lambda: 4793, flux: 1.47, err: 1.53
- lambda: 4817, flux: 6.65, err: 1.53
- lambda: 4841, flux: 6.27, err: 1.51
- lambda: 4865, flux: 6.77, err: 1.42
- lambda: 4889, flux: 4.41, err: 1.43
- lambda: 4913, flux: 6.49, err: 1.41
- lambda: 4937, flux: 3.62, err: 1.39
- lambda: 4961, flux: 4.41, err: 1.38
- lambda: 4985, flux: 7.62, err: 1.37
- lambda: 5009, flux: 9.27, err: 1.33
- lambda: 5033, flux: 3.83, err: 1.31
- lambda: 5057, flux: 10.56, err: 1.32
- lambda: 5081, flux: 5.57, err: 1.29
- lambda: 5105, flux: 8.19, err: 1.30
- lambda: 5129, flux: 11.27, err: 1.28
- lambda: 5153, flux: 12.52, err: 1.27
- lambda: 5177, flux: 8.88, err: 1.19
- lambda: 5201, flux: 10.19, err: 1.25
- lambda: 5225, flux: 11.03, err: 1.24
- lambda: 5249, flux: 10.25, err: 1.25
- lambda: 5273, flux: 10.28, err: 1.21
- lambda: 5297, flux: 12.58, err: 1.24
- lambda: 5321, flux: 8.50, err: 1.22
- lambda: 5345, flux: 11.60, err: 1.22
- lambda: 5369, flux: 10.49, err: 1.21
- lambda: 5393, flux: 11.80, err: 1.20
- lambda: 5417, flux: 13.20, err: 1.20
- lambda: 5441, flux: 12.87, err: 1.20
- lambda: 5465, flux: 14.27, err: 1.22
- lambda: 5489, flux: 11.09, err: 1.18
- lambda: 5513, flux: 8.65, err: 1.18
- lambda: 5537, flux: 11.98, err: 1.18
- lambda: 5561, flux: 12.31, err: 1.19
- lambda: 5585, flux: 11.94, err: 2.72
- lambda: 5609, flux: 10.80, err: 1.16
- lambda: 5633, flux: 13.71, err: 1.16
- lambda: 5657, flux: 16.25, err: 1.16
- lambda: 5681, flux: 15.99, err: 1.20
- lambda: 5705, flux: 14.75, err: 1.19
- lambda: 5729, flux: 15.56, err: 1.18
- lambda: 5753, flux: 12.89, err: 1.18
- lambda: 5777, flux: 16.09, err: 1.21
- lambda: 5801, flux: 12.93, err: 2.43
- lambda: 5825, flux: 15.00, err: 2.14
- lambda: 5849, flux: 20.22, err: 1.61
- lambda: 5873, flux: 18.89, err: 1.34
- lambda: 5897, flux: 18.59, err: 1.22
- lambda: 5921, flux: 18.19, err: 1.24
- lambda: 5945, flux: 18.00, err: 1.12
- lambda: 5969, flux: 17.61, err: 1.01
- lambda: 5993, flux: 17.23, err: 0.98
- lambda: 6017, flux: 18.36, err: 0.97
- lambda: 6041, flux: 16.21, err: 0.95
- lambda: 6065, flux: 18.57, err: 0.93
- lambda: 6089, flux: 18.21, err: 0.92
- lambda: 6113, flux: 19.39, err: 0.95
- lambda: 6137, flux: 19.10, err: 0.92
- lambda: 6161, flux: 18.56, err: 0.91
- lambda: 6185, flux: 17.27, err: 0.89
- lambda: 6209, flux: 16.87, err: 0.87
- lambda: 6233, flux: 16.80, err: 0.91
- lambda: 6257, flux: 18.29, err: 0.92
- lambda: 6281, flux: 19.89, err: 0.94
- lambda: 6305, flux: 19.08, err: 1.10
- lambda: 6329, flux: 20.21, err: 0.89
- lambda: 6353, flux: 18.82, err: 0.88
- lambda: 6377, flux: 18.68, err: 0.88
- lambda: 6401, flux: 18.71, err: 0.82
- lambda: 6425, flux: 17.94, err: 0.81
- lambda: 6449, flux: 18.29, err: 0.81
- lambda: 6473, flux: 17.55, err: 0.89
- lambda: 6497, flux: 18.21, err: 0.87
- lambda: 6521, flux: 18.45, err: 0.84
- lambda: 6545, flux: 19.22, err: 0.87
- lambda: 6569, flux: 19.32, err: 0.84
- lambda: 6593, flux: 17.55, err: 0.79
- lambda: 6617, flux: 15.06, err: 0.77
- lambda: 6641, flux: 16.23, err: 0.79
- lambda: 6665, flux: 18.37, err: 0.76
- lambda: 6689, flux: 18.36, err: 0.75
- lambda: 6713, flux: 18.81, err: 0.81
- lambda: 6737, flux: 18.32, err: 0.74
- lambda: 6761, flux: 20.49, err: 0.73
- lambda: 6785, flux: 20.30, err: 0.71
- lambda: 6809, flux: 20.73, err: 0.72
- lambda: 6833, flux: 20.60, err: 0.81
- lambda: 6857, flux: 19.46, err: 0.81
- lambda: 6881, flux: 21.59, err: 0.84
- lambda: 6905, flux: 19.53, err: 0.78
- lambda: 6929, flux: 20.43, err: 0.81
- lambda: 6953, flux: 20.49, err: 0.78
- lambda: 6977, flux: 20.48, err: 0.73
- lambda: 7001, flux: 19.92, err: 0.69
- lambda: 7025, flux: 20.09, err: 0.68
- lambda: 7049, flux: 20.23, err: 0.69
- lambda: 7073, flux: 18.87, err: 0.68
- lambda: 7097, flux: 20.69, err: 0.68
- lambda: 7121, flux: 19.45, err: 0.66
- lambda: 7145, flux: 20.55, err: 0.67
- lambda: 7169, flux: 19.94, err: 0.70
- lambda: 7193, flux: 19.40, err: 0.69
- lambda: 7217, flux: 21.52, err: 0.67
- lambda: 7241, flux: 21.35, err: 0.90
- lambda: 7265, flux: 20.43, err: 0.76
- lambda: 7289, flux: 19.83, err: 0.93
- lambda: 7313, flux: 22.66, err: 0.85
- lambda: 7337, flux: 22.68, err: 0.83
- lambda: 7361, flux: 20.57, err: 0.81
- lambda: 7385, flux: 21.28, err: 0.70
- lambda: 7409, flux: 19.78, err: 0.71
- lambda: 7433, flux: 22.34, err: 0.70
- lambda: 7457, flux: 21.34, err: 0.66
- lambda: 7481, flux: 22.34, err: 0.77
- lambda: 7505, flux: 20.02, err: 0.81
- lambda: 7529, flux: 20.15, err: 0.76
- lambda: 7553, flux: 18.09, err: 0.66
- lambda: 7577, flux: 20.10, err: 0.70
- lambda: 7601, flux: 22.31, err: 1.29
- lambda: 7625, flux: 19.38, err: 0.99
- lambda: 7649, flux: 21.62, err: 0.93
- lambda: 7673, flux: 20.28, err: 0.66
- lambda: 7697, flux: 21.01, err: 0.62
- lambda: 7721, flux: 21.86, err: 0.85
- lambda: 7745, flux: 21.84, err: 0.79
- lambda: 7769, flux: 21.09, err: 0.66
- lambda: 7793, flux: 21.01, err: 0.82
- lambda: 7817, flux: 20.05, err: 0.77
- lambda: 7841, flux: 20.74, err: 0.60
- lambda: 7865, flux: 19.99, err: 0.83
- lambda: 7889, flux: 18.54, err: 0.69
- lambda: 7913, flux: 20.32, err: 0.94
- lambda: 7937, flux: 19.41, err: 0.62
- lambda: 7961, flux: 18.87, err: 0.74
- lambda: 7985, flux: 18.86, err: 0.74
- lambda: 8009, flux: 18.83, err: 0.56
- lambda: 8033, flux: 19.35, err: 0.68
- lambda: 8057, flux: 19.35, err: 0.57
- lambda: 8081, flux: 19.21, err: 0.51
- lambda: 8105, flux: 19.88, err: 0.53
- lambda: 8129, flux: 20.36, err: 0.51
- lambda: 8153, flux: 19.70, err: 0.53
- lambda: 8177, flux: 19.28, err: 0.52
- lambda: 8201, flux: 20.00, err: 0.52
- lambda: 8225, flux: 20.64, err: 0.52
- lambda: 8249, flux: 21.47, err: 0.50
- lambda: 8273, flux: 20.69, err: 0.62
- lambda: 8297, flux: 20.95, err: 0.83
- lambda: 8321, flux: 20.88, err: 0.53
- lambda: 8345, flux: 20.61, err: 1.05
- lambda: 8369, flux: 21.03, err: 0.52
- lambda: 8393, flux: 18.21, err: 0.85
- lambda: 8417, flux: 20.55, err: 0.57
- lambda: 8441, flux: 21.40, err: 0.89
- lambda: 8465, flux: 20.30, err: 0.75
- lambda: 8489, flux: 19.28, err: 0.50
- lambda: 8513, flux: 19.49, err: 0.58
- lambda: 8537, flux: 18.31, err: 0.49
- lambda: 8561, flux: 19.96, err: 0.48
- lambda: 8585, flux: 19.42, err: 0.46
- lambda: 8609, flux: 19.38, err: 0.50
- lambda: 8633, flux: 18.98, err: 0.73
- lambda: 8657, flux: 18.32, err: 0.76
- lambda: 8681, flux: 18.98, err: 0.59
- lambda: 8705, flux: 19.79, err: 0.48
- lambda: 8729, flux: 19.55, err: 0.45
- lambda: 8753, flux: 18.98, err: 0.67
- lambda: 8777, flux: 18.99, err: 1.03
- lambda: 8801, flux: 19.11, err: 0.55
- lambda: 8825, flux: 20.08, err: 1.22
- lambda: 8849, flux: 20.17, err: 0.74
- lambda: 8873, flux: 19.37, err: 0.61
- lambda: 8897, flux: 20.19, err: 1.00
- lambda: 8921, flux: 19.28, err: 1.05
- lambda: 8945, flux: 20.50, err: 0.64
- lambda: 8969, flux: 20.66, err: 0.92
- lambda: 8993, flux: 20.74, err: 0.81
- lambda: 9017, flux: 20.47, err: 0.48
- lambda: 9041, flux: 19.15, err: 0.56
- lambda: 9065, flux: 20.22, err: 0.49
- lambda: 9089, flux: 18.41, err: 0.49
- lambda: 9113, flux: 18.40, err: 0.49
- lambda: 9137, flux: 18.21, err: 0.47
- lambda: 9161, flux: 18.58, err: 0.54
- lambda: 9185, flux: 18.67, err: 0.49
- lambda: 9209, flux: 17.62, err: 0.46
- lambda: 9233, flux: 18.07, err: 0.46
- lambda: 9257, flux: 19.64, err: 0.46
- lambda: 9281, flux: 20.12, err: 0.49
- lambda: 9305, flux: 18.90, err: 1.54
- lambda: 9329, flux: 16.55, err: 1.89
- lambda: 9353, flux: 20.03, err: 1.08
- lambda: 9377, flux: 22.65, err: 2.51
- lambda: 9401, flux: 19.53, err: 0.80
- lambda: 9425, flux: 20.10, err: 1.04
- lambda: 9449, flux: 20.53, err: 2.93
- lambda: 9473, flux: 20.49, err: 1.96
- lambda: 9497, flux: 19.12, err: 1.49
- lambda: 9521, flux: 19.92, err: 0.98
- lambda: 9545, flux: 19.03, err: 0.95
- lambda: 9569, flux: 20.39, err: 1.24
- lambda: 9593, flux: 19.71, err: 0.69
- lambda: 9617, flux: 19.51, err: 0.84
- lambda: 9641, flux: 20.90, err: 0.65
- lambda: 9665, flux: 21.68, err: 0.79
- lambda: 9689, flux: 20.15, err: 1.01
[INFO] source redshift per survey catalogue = 0.280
